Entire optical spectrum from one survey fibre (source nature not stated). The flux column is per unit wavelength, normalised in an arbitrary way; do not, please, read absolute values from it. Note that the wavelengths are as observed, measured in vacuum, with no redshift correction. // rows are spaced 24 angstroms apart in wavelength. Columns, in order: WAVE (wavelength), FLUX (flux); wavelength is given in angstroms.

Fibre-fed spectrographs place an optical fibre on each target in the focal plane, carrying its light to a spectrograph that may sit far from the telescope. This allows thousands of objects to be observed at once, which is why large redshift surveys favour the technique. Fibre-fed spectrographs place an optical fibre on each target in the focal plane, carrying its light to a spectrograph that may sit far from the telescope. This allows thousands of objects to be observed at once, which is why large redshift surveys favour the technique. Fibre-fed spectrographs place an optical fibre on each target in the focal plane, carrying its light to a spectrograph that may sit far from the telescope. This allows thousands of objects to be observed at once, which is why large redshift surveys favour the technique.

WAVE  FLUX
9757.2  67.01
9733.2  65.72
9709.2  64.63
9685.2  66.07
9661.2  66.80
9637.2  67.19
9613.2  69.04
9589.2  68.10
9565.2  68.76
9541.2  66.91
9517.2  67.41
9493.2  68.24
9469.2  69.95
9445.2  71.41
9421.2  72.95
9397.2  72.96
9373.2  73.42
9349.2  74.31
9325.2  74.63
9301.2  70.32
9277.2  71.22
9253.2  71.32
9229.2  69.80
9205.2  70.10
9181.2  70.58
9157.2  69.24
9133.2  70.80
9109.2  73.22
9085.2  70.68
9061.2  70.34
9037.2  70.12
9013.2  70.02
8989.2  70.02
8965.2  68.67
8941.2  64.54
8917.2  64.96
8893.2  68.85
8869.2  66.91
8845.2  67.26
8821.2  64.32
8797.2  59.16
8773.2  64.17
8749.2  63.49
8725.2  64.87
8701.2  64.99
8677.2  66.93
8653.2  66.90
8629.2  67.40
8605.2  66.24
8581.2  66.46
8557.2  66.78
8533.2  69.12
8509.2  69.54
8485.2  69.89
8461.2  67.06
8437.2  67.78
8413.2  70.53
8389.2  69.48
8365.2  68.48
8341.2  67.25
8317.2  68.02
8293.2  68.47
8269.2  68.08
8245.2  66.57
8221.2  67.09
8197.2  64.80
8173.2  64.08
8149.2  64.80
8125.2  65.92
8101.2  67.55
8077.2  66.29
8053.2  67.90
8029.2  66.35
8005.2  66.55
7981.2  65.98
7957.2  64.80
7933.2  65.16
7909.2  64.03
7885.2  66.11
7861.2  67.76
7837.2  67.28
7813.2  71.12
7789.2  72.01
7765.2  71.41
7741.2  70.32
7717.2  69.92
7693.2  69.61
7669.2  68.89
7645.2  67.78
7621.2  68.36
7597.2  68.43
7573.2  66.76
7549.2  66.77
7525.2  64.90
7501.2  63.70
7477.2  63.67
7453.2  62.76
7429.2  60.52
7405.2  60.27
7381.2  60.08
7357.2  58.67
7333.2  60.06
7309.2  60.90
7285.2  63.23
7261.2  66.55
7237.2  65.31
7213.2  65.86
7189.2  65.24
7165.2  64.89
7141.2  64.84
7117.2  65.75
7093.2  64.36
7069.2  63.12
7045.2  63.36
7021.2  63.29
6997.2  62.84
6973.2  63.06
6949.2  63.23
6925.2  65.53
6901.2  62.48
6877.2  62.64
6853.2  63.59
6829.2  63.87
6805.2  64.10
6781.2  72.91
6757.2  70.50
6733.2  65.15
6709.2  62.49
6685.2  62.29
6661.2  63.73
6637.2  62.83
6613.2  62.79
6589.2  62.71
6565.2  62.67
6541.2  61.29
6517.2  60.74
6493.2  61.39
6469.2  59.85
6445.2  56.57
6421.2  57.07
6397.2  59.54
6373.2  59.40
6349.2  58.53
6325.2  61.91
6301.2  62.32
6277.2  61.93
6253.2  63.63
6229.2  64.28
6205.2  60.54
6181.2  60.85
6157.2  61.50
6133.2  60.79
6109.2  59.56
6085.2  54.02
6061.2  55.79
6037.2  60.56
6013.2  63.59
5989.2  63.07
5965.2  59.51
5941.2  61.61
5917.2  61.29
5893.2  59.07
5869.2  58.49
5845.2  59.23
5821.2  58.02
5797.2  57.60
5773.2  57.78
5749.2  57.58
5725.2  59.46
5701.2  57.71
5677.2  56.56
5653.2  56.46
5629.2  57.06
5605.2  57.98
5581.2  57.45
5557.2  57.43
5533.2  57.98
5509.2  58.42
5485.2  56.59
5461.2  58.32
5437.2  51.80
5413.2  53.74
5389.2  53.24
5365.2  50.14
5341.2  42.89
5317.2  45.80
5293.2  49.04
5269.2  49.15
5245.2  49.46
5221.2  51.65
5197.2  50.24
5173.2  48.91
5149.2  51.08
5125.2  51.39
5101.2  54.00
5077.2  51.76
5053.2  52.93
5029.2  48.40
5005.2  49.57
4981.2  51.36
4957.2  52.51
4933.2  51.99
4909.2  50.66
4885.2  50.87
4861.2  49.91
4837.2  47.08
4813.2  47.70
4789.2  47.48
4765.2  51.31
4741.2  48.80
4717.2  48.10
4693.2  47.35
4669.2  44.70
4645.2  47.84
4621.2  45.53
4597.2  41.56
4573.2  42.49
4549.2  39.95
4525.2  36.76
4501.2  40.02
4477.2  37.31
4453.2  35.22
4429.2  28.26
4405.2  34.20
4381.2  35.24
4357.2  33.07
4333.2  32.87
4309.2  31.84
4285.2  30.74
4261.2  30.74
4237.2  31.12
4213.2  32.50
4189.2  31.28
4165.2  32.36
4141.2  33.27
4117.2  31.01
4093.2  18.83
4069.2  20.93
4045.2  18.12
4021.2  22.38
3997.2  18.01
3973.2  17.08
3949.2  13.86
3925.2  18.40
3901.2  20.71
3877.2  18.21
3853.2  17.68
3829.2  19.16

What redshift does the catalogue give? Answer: 0.03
